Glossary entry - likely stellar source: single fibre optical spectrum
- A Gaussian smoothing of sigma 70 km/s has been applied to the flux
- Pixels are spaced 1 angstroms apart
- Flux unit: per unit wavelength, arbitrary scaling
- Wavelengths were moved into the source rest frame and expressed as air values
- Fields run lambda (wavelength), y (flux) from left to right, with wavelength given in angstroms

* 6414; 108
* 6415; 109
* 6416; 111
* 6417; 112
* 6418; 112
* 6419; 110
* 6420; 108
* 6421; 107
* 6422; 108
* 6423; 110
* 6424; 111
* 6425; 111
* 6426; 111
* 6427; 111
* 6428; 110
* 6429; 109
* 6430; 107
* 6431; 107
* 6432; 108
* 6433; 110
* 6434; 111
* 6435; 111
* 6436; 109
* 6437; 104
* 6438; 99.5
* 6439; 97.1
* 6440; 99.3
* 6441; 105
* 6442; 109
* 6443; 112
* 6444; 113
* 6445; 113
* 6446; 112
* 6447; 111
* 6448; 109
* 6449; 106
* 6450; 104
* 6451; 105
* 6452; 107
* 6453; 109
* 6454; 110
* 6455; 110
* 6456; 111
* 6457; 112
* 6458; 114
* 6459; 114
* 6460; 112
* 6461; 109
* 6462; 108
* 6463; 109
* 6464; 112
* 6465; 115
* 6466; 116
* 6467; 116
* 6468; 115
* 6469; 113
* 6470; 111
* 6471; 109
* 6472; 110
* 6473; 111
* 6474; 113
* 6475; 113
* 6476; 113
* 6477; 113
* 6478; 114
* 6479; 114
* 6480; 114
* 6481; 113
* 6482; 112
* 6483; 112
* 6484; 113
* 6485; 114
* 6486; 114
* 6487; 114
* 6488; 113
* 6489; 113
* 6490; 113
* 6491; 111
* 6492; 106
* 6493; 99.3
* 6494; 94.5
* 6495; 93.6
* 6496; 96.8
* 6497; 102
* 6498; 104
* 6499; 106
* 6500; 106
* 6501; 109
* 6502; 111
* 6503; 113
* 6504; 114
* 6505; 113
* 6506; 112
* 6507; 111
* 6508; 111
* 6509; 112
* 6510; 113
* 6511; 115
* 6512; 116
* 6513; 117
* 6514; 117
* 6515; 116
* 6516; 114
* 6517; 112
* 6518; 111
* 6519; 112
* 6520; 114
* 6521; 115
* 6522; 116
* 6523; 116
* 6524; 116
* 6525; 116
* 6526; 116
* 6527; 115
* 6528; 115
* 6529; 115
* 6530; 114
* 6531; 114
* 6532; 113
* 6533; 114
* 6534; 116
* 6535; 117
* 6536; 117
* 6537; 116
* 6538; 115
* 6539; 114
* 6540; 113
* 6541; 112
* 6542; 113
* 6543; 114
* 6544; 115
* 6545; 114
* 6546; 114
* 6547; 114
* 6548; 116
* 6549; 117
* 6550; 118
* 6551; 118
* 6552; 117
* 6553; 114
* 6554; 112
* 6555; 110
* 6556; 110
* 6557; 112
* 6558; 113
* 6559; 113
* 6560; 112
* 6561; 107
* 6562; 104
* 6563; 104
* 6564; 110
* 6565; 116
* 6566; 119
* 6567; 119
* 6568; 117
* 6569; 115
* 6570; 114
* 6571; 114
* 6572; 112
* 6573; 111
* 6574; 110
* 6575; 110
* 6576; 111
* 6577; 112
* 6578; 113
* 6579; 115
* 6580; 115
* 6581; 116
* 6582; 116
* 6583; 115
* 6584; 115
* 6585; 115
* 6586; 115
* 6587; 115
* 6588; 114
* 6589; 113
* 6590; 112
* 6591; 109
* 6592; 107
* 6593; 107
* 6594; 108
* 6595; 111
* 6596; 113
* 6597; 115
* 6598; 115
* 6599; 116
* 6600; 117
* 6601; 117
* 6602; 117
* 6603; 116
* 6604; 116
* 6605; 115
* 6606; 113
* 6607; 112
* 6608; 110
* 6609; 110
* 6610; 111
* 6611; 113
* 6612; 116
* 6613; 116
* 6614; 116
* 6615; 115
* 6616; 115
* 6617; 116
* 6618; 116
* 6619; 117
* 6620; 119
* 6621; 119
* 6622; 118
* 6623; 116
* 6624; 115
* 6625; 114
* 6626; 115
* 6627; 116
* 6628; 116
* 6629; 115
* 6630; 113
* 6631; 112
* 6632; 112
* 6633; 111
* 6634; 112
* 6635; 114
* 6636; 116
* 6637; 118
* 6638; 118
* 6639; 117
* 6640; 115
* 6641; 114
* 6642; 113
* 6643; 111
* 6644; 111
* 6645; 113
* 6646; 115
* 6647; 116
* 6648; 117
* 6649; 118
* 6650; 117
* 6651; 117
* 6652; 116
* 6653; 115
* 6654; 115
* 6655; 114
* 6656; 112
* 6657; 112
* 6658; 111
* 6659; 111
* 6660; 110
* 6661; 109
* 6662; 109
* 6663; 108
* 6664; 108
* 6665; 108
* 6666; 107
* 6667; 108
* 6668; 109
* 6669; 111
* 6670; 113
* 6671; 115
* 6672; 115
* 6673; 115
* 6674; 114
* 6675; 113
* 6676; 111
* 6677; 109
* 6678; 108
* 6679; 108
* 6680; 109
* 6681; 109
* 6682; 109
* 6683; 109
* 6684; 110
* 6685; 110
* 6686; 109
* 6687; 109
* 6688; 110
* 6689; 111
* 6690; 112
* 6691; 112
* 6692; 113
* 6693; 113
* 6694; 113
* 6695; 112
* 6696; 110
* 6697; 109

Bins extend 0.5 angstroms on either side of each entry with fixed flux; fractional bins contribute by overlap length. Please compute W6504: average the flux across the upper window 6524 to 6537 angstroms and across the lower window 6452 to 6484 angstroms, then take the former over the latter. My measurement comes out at 1.0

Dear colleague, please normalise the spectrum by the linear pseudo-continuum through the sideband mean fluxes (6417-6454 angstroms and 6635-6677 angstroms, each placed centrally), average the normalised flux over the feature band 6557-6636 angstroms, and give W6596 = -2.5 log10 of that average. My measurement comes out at -0.018 mag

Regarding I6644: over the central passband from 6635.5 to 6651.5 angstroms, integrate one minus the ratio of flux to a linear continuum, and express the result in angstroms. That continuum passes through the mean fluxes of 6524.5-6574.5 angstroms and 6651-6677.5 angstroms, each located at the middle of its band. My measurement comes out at -0.5 angstroms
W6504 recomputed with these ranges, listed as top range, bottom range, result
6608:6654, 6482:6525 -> 1.04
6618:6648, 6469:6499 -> 1.05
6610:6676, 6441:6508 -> 1.03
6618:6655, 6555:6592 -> 1.02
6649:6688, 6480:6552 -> 0.99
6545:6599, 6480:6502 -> 1.05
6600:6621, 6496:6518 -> 1.03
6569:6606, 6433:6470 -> 1.04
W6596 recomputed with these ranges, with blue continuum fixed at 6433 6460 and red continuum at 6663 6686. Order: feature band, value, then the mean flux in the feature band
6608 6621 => -0.05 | 115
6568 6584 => -0.04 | 113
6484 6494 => -0.01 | 110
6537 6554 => -0.05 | 115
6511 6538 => -0.06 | 115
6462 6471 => -0.04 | 113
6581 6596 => -0.03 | 112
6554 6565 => -0.01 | 110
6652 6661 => -0.02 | 112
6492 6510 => 0.02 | 107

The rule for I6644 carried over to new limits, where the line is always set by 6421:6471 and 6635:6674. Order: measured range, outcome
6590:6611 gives -0.1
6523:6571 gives -1.2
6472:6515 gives -0.1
